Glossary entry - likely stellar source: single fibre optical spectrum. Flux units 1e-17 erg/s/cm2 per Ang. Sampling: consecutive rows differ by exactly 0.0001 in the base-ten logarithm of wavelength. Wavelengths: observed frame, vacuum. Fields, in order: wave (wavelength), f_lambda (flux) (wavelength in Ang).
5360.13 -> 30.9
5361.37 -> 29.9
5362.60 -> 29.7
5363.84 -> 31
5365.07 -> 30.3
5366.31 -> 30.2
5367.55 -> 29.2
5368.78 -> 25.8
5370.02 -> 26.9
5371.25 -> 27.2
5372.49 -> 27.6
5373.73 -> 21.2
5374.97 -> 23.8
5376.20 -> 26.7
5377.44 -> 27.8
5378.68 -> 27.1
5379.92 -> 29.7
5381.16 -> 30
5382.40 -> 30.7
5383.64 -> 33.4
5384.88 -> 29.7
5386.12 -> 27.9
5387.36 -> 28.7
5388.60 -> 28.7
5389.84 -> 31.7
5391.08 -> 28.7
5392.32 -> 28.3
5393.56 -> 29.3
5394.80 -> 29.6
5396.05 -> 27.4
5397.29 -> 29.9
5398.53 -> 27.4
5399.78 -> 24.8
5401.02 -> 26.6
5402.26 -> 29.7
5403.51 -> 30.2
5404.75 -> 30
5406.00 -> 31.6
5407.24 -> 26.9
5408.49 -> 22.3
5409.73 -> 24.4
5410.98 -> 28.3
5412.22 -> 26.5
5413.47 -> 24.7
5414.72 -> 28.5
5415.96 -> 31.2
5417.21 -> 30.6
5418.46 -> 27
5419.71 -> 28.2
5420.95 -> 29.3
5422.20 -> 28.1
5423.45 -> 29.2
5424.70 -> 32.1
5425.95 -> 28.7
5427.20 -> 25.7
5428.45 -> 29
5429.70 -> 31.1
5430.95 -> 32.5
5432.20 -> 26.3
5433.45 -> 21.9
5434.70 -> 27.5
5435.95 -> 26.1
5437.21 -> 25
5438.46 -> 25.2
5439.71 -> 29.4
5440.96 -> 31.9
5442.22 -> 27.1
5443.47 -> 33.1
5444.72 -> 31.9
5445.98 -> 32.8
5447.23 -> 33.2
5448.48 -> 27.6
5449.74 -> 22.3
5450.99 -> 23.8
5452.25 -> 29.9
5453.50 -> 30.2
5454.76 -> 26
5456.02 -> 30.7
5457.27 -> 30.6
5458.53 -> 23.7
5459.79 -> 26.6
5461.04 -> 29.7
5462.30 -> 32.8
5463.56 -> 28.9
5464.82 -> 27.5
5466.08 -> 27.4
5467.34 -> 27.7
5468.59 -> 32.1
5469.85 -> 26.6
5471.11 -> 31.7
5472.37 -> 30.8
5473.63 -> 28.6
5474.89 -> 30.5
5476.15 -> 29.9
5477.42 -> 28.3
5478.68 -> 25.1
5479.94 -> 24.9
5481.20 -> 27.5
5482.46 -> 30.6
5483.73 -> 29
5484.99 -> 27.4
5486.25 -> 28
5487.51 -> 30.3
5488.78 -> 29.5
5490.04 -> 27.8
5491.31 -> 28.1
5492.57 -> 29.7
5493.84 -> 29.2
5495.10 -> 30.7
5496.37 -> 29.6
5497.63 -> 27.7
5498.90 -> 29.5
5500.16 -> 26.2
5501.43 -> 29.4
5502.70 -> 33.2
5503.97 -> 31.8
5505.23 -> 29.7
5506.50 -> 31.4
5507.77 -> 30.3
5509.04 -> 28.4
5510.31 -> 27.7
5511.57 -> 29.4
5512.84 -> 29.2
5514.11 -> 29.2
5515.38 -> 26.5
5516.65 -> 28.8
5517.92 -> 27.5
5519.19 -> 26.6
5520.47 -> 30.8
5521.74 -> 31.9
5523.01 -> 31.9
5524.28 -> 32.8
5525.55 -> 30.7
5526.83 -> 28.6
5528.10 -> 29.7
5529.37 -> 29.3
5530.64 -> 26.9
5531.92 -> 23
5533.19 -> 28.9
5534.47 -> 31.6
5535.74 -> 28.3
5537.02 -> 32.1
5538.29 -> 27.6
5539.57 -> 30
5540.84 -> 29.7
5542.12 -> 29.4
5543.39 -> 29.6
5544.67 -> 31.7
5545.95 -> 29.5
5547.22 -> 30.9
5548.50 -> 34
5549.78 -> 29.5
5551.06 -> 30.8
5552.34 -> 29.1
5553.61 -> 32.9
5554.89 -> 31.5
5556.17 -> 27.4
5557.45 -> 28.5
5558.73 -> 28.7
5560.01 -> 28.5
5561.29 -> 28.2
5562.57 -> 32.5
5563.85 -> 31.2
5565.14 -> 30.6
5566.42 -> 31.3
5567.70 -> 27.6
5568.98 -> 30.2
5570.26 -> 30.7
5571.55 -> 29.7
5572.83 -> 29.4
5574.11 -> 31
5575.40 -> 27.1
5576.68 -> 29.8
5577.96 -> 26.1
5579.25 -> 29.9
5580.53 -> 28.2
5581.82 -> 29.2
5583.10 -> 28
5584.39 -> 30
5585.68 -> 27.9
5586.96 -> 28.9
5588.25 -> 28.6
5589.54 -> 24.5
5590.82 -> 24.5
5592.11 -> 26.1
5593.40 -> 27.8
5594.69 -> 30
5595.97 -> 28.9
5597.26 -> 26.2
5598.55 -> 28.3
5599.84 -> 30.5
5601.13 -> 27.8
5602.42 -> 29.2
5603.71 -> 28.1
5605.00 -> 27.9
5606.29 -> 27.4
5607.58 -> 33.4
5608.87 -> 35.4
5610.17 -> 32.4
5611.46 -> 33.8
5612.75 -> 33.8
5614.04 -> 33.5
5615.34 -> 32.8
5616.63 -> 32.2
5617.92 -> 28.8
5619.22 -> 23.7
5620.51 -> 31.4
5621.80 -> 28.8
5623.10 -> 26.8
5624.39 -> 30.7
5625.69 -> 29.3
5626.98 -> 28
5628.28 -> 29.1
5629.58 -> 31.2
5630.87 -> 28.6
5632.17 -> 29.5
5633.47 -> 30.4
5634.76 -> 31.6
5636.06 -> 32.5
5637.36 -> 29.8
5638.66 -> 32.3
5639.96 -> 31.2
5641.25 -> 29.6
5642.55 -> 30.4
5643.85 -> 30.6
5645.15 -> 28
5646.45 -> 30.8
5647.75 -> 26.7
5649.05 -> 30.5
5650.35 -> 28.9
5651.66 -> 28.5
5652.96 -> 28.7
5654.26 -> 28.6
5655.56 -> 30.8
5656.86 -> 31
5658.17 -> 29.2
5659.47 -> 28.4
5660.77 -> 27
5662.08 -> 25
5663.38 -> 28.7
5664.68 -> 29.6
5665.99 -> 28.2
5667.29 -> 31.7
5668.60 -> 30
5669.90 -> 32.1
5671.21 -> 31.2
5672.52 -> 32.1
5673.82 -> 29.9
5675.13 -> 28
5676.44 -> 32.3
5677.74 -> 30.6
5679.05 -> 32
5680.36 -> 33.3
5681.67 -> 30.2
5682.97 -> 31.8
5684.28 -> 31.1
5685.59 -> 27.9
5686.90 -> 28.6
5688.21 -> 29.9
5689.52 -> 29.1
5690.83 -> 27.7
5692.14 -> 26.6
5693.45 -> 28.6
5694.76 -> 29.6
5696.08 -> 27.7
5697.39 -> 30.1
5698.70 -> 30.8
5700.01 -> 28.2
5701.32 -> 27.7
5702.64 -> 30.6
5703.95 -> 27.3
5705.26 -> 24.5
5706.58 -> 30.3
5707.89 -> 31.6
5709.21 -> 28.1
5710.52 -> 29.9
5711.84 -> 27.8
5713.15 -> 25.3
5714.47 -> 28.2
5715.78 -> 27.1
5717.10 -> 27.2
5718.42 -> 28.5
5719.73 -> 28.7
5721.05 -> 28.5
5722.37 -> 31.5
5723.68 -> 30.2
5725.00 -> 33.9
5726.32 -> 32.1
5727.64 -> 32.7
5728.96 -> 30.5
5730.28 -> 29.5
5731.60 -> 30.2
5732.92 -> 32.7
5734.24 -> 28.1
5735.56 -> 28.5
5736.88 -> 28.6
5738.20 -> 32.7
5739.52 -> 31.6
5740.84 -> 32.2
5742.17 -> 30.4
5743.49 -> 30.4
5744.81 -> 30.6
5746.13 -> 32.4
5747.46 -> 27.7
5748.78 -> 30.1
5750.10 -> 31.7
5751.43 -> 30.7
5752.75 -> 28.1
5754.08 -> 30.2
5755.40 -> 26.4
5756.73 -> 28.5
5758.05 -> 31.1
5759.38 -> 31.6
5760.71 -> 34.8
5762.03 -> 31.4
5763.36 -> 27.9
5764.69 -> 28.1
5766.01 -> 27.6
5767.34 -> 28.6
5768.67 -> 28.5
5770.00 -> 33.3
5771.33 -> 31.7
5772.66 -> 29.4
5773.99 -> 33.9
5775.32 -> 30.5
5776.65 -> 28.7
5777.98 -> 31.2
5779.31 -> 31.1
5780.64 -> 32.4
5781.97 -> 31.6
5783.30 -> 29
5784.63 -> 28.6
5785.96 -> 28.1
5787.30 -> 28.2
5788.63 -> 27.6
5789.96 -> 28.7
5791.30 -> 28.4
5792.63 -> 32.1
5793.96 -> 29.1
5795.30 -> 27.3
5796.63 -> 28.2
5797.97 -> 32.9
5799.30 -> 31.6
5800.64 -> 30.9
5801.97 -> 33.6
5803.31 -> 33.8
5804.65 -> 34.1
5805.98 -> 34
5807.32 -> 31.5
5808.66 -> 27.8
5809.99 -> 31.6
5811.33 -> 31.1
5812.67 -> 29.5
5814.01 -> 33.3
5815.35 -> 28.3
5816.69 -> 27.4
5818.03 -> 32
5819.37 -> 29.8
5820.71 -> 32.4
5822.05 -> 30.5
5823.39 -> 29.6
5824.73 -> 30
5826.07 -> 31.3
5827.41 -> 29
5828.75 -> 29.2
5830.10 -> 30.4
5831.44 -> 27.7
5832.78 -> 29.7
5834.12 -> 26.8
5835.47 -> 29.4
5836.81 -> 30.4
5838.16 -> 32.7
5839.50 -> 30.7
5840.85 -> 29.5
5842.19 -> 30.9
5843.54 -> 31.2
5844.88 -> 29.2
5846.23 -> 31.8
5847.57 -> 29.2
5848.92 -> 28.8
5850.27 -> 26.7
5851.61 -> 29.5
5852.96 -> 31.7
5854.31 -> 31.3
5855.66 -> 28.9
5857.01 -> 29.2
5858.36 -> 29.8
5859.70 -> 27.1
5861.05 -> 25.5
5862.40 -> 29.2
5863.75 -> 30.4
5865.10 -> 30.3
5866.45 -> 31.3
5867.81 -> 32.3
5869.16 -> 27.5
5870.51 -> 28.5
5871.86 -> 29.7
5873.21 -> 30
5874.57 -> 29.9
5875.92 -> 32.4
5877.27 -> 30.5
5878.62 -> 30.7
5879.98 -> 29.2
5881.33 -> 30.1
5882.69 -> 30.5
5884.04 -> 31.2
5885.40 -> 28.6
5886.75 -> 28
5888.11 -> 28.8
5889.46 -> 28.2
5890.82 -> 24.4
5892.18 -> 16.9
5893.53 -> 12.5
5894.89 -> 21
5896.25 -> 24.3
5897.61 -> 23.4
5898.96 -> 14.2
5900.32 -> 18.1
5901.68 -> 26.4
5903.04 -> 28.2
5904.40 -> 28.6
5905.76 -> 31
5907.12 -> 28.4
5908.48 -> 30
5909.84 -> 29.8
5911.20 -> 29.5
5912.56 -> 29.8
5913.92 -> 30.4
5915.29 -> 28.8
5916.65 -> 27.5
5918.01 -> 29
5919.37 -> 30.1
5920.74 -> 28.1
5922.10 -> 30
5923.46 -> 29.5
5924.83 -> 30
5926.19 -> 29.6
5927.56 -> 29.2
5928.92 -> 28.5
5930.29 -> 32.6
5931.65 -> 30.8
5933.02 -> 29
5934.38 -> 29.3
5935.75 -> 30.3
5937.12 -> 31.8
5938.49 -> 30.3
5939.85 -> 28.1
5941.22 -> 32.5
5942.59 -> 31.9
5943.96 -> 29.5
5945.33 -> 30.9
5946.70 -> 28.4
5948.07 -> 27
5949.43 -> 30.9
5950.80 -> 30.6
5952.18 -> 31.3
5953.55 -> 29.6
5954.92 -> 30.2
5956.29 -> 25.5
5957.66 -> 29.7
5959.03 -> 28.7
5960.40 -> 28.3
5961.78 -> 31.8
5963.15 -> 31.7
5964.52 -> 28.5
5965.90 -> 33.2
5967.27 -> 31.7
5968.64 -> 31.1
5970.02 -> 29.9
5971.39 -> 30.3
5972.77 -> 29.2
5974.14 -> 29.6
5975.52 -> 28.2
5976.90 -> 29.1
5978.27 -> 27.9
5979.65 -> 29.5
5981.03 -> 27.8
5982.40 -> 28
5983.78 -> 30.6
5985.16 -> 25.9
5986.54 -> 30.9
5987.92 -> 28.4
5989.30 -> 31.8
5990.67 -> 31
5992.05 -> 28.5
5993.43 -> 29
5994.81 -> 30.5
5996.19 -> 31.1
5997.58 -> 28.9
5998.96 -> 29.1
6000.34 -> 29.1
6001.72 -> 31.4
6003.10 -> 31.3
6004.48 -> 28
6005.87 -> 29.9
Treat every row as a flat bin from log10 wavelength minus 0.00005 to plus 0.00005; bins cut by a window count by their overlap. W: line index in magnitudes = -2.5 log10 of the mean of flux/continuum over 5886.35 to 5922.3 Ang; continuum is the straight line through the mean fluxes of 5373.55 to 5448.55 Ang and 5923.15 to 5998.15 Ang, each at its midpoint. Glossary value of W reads 0.14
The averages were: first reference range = 28.5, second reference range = 29.8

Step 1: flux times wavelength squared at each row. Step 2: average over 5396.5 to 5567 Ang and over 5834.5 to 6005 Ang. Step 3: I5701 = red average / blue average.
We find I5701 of 1.2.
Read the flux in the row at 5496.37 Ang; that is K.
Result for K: 29.6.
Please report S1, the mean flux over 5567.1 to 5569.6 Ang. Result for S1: 28.9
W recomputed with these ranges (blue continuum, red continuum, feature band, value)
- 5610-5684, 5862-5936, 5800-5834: -0.07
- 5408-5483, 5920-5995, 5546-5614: -0.03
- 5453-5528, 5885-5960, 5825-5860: -0.06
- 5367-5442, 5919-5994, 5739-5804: -0.04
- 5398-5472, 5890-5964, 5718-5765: -0.08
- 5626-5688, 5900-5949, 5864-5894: 0.04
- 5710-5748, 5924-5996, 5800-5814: -0.07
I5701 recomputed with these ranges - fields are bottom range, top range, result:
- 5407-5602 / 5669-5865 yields 1.14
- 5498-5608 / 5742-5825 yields 1.13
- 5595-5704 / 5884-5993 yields 1.06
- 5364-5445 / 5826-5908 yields 1.18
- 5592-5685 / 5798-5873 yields 1.08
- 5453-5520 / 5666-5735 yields 1.11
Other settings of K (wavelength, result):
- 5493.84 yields 29.2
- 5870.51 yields 28.5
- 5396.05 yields 27.4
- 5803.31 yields 33.8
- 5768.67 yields 28.5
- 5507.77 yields 30.3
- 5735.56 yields 28.5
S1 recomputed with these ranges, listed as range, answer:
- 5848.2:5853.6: 29.2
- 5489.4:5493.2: 28.6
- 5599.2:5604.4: 28.9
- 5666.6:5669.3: 30.9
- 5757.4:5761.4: 32.5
